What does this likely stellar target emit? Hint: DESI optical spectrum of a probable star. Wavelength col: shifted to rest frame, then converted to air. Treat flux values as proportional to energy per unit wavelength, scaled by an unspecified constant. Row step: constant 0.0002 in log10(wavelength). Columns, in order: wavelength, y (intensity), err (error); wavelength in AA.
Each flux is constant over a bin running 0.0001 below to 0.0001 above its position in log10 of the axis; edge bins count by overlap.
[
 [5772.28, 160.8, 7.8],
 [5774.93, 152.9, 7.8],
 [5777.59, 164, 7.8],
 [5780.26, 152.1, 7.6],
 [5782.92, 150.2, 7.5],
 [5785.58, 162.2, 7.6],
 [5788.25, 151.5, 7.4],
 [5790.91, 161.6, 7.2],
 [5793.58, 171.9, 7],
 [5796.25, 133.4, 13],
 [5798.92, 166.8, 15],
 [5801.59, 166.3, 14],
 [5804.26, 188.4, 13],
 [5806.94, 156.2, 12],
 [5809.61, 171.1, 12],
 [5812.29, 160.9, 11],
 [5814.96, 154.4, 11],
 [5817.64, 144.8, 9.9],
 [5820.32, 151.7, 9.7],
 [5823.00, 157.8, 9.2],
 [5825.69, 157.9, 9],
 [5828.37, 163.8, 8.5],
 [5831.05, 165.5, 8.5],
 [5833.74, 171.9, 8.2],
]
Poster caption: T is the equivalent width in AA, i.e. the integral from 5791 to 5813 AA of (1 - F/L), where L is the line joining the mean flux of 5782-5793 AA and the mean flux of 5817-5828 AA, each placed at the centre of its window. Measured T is -1.12 AA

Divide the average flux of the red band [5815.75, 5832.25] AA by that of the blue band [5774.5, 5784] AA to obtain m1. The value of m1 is 1.0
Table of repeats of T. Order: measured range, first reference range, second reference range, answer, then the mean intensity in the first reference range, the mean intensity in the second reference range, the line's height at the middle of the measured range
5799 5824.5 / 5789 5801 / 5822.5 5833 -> -0.2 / 159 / 162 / 160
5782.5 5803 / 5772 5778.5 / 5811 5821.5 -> -0.3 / 159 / 153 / 156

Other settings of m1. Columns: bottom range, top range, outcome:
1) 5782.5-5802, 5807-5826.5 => 0.99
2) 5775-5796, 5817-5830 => 0.99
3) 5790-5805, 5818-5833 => 0.97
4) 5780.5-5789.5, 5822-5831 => 1.04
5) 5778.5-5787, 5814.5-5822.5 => 0.97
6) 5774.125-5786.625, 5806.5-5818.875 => 1.01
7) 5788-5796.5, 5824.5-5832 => 1.03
